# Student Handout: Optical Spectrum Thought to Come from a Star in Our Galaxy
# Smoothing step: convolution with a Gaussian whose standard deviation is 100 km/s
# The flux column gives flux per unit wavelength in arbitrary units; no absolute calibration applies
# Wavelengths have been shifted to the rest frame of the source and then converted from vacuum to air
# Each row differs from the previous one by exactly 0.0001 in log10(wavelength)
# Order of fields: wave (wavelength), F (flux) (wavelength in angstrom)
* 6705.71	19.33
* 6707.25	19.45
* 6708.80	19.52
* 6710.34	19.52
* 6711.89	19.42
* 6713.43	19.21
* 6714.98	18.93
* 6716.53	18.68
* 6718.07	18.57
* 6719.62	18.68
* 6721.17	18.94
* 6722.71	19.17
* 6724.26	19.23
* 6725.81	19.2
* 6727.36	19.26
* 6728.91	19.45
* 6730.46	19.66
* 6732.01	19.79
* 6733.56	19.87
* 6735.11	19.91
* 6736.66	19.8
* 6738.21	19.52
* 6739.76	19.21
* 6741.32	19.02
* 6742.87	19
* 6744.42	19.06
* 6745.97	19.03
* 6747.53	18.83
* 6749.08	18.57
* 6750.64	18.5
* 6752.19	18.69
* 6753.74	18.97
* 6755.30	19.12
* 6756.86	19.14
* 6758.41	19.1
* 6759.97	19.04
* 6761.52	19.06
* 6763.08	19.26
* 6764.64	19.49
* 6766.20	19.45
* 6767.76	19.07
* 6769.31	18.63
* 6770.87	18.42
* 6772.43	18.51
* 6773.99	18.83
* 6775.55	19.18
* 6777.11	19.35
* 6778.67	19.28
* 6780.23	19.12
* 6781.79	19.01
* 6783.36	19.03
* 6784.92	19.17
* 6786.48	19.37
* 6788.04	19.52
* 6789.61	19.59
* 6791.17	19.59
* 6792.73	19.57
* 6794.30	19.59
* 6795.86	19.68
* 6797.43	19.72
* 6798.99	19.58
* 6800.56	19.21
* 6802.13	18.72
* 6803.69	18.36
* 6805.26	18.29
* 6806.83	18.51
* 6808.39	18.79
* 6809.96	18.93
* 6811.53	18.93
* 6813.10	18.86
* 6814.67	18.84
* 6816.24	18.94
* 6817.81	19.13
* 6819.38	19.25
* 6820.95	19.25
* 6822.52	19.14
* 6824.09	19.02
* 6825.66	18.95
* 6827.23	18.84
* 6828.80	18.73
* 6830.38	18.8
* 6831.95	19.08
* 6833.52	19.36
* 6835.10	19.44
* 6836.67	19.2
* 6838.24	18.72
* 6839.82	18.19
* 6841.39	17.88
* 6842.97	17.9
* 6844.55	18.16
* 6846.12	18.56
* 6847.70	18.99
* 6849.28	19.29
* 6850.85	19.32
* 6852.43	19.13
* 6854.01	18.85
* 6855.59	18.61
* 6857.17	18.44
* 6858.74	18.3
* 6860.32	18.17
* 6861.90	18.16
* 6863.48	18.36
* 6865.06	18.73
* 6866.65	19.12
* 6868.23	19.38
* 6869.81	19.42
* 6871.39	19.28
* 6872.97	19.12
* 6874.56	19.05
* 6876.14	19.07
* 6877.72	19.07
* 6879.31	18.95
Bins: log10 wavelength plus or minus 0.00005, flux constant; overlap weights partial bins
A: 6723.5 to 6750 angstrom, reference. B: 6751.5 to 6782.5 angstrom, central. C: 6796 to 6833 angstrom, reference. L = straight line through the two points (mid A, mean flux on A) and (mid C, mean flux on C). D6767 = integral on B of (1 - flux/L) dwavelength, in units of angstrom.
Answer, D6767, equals 0.2 angstrom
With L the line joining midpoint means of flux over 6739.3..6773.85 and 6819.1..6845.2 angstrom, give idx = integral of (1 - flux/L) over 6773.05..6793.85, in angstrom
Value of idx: -0.4 angstrom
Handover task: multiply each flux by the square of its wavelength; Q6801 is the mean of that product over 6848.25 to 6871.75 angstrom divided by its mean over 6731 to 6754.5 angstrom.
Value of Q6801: 1.02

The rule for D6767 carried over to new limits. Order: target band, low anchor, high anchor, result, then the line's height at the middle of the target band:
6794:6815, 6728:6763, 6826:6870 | -0.1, 18.9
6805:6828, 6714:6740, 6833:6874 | 0.0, 18.9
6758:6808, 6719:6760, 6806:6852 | -0.3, 19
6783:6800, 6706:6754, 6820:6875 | -0.4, 19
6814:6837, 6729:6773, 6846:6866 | -0.3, 18.8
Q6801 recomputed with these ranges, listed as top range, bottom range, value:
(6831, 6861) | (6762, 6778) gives 1.01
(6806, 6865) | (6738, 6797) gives 1.00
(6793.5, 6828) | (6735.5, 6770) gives 1.01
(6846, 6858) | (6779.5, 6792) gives 1.00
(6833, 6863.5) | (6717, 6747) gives 1.00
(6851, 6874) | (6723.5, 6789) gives 1.01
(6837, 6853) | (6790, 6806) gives 0.98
